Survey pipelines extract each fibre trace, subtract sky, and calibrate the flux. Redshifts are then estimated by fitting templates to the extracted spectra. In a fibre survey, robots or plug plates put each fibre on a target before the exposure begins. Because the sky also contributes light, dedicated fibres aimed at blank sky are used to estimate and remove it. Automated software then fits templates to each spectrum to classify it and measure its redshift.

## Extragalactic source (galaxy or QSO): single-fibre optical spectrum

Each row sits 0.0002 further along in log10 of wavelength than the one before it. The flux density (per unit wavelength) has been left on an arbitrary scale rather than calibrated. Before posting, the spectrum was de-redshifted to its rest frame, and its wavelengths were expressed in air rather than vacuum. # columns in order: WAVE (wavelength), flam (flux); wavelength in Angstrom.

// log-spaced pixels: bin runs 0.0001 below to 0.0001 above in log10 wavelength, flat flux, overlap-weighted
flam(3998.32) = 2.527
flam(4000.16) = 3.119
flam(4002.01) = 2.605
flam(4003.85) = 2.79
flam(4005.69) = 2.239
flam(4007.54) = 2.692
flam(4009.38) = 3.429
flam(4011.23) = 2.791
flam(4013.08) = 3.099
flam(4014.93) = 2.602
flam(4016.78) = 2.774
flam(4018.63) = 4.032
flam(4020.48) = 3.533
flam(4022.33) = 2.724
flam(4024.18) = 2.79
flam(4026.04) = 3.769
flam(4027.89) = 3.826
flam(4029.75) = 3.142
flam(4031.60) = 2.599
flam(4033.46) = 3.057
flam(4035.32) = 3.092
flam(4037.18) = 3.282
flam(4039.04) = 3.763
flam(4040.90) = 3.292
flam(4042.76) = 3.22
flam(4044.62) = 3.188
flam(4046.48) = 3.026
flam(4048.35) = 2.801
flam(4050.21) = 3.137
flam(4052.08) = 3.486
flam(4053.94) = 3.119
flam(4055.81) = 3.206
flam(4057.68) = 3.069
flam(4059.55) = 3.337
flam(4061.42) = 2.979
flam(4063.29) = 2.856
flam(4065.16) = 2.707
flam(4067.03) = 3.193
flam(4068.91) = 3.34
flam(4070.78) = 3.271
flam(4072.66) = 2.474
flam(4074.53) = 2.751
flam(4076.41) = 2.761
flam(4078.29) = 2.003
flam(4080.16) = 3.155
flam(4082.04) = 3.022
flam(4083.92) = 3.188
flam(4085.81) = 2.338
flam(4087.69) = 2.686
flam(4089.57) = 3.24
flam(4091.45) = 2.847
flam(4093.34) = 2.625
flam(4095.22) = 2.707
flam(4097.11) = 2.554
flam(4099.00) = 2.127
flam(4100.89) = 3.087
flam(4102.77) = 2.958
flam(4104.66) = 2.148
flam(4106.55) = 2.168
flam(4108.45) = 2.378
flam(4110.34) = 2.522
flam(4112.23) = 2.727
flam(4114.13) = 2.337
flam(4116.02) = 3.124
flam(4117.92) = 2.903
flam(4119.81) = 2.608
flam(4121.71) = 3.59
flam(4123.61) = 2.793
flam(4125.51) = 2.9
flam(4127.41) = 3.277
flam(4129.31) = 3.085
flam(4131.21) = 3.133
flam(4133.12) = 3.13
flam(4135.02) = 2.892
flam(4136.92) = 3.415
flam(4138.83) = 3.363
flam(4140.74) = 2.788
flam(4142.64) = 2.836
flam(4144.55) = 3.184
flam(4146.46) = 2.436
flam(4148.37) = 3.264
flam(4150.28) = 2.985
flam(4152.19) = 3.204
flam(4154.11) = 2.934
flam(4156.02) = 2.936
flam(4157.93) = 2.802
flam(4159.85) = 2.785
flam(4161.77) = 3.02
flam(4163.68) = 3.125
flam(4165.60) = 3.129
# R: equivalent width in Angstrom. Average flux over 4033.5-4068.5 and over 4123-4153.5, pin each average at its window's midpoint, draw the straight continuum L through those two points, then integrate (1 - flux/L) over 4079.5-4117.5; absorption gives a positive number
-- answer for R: 4.9 Angstrom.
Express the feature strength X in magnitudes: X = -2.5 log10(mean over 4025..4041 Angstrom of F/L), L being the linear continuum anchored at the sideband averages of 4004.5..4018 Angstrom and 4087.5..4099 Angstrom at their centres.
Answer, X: -0.18 mag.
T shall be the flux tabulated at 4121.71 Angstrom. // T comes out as 3.59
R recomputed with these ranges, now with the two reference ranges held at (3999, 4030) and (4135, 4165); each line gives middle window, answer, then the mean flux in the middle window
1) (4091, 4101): 1.35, 2.61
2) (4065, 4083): 0.92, 2.88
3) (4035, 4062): -1.48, 3.21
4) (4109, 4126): 1.09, 2.82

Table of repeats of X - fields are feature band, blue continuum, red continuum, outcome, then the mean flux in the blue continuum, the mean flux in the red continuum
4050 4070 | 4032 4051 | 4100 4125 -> -0.027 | 3.17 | 2.72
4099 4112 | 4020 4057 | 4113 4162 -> 0.208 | 3.2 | 2.99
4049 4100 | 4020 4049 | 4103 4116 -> -0.033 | 3.19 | 2.46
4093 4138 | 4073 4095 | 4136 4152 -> 0.043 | 2.77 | 3.04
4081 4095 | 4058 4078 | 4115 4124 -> 0.046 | 2.94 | 3.01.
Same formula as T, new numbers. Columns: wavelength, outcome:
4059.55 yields 3.337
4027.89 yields 3.826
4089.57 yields 3.24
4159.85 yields 2.785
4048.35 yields 2.801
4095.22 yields 2.707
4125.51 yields 2.9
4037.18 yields 3.282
